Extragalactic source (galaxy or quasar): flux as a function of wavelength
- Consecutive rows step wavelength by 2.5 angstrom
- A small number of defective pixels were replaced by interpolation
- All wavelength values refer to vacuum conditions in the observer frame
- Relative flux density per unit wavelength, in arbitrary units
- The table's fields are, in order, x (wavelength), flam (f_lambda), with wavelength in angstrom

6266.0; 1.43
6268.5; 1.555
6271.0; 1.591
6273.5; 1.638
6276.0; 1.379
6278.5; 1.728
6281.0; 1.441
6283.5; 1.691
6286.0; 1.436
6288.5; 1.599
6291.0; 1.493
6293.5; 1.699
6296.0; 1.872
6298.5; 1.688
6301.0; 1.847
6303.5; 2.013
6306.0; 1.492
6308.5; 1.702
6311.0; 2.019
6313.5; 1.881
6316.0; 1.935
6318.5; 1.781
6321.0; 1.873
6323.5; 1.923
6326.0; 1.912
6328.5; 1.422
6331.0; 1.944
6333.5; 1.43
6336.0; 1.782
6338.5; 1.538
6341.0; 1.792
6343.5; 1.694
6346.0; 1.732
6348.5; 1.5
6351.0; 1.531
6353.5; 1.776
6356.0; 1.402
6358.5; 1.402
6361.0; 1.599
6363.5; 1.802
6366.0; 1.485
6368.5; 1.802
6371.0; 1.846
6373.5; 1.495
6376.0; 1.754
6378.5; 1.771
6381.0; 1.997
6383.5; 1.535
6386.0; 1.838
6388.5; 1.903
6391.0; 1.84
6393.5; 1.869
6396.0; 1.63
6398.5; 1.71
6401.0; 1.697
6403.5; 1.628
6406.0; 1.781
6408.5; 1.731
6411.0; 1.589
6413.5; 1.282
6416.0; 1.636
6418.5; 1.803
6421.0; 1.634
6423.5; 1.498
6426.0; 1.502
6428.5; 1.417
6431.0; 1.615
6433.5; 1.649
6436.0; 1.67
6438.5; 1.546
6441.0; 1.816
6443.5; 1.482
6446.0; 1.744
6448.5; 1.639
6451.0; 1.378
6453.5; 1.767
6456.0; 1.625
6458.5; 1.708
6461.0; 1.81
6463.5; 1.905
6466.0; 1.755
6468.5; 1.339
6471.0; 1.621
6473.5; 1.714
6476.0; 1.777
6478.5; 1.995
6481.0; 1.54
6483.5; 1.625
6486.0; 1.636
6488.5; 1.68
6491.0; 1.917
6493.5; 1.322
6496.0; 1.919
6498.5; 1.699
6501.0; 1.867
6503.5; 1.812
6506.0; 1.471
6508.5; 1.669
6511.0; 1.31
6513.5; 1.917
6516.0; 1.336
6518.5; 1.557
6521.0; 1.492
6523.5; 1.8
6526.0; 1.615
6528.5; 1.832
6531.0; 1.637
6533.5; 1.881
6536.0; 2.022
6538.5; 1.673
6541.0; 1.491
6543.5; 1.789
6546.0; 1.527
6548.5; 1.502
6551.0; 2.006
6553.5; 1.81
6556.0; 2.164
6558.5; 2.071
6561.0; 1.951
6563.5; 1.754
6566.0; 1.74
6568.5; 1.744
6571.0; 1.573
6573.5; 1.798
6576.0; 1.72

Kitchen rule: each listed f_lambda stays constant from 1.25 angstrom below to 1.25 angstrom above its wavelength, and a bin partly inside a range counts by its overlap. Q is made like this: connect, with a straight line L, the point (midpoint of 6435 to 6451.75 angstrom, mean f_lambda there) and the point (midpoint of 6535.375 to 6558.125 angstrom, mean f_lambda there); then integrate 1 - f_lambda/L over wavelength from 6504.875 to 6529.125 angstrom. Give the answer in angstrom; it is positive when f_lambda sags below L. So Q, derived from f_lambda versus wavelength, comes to 1.9 angstrom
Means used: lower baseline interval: 1.62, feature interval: 1.59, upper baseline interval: 1.78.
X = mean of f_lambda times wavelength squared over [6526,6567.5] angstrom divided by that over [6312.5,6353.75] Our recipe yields 1.1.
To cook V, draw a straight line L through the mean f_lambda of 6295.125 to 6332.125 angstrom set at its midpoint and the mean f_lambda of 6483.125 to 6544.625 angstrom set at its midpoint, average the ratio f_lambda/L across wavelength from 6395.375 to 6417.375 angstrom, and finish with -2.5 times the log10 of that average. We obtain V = 0.08 mag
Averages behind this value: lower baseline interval 1.82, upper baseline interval 1.68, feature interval 1.63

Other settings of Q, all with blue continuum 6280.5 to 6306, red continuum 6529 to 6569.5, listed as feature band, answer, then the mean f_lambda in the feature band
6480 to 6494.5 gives 1.17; 1.63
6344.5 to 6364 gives 1.36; 1.59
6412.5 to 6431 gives 2.02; 1.55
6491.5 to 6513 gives 1.48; 1.65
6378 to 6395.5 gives -0.97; 1.82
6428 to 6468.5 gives 2.26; 1.65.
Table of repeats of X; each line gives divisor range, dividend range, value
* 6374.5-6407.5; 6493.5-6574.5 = 1.02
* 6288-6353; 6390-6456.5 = 0.97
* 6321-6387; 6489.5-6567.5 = 1.08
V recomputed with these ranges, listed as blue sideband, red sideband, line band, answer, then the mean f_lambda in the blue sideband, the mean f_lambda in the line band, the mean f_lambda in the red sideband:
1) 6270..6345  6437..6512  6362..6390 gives -0.03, 1.71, 1.75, 1.67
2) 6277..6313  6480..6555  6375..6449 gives 0.01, 1.7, 1.67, 1.68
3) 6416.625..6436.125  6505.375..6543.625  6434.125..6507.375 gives -0.04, 1.6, 1.68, 1.65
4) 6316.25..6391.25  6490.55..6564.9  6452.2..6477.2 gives 0.01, 1.7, 1.7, 1.73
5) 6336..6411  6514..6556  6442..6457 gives 0.06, 1.69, 1.61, 1.7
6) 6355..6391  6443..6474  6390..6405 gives -0.03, 1.7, 1.73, 1.66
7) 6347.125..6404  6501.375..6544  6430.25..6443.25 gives 0.02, 1.69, 1.65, 1.67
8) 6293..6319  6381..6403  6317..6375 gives 0.07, 1.82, 1.67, 1.76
